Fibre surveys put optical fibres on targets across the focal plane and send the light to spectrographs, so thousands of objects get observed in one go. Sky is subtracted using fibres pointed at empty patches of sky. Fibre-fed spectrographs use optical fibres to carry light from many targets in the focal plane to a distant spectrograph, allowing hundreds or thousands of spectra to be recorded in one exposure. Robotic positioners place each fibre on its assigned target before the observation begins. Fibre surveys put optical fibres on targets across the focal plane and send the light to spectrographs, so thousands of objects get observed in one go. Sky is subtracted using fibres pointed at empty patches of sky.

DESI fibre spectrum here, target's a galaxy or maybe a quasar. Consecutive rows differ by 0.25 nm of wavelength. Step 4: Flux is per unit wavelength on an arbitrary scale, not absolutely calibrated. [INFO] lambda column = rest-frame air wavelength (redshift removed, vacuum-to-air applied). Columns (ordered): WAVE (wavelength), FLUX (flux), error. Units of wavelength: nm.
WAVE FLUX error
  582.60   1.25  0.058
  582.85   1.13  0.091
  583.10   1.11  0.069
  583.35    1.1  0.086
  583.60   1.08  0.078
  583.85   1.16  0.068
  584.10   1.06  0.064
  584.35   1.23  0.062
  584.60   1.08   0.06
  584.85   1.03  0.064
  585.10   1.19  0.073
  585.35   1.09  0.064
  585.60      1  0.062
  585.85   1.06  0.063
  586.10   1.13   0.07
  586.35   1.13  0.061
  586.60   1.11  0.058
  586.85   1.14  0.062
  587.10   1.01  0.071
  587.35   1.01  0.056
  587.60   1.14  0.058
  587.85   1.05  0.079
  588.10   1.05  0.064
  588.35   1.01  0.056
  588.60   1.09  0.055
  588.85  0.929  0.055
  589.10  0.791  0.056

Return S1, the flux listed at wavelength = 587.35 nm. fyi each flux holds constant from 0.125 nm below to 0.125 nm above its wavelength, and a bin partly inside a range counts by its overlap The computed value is 1.01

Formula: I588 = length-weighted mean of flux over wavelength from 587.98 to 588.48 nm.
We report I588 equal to 1.03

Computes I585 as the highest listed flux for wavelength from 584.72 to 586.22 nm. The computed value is 1.19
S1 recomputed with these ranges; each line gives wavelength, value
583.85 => 1.16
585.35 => 1.09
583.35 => 1.1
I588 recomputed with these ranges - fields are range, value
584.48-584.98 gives 1.06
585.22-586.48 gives 1.08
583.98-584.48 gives 1.15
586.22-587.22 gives 1.1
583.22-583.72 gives 1.09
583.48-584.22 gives 1.1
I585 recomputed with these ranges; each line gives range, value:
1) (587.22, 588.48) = 1.14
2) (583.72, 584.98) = 1.23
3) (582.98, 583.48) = 1.11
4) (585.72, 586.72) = 1.13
